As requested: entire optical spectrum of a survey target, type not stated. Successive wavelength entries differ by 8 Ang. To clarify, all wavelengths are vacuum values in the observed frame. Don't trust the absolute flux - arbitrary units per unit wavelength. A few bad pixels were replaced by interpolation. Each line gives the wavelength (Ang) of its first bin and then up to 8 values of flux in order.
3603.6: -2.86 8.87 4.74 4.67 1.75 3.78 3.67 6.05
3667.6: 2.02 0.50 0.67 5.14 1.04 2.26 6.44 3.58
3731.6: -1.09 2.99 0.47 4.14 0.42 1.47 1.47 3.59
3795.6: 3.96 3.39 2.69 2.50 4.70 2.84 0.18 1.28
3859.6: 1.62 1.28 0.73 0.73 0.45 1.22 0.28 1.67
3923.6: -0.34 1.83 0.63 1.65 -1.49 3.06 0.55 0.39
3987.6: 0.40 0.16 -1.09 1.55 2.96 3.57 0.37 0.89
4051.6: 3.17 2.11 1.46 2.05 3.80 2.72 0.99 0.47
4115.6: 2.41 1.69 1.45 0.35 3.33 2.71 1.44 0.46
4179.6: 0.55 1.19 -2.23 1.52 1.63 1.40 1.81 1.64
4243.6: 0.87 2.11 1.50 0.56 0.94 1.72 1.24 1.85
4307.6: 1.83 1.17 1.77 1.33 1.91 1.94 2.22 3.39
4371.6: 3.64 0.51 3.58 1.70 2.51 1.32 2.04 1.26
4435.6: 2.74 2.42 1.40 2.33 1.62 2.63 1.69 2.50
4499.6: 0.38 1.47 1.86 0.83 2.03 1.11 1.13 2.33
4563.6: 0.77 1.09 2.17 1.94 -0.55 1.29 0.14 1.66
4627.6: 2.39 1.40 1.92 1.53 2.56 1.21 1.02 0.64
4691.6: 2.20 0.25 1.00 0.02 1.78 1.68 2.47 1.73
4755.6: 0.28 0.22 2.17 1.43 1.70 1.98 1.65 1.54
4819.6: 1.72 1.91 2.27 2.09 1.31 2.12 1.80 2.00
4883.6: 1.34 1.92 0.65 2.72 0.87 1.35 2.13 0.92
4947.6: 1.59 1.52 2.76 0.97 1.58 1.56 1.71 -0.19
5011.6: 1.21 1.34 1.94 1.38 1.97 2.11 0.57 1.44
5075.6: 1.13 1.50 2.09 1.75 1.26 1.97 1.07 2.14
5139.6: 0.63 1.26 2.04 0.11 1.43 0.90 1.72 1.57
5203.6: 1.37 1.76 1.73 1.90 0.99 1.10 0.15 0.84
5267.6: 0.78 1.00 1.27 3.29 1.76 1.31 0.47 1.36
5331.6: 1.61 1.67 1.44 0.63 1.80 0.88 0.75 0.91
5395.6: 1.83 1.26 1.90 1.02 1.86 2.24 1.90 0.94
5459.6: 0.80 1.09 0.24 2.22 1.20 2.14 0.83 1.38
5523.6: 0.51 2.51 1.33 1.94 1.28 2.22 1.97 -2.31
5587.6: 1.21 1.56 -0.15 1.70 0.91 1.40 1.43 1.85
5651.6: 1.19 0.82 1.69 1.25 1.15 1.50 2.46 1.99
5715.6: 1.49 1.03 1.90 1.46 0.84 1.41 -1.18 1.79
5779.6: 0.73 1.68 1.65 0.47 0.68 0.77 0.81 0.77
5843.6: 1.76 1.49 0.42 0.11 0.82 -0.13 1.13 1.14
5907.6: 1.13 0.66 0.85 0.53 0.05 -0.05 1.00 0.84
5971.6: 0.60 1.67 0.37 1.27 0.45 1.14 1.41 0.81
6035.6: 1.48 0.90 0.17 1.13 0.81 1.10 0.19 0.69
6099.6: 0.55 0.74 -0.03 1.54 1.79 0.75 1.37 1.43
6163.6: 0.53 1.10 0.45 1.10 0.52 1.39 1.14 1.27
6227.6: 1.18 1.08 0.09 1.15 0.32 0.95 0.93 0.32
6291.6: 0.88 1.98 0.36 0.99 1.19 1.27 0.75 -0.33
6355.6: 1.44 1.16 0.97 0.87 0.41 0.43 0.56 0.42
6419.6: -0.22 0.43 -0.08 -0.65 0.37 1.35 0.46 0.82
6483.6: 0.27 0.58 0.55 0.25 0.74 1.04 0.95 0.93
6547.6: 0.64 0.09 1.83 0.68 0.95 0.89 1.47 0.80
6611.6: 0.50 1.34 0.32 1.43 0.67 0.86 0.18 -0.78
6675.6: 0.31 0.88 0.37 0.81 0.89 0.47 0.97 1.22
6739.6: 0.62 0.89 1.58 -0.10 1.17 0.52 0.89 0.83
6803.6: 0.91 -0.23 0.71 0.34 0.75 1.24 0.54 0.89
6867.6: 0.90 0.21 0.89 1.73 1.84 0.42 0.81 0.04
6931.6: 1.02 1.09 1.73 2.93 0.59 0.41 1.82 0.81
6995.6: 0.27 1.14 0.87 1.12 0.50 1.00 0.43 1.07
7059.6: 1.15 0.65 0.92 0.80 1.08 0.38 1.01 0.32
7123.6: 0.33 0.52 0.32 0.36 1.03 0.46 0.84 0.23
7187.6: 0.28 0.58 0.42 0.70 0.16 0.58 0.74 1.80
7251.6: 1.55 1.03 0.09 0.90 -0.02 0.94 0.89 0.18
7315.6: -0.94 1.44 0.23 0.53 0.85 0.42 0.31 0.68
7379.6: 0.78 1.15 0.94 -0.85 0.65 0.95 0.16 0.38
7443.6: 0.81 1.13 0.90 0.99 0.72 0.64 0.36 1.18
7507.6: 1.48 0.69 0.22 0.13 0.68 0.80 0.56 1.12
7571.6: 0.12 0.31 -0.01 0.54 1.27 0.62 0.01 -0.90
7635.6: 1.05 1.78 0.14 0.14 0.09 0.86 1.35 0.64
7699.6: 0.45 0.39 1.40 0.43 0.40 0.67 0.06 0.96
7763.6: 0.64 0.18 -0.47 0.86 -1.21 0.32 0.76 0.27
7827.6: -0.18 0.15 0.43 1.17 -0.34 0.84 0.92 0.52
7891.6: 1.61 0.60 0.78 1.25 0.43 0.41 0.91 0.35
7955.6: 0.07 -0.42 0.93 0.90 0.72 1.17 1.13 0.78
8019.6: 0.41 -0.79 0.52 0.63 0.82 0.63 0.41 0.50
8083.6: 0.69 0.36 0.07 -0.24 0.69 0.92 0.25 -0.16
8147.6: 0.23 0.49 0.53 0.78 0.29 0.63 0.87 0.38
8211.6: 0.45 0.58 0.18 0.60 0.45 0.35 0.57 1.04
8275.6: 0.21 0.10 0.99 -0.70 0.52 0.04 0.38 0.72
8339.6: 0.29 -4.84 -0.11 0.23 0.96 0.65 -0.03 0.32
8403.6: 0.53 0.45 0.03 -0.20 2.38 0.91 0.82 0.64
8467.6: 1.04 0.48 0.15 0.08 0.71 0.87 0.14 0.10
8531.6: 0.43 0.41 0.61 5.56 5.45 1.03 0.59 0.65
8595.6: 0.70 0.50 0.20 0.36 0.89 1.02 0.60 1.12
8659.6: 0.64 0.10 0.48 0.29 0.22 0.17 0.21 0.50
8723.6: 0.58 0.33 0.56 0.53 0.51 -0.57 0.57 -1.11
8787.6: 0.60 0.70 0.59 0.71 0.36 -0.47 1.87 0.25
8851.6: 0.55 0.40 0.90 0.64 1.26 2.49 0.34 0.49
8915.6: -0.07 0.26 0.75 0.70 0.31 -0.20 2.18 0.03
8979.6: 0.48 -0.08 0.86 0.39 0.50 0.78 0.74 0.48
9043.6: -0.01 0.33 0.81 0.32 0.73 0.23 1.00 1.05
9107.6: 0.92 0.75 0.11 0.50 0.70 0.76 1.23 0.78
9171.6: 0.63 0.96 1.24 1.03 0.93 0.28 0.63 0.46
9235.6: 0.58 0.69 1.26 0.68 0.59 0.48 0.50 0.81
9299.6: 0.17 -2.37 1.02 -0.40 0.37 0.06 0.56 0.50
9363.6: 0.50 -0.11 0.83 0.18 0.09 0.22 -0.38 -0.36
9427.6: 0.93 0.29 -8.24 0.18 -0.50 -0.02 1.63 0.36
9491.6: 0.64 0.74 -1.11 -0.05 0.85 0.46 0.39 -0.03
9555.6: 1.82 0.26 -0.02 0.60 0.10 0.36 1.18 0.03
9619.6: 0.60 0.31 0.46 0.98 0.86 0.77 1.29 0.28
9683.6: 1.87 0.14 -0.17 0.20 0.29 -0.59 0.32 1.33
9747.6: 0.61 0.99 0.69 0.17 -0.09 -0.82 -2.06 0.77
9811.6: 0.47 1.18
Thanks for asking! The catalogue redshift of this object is 1.296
